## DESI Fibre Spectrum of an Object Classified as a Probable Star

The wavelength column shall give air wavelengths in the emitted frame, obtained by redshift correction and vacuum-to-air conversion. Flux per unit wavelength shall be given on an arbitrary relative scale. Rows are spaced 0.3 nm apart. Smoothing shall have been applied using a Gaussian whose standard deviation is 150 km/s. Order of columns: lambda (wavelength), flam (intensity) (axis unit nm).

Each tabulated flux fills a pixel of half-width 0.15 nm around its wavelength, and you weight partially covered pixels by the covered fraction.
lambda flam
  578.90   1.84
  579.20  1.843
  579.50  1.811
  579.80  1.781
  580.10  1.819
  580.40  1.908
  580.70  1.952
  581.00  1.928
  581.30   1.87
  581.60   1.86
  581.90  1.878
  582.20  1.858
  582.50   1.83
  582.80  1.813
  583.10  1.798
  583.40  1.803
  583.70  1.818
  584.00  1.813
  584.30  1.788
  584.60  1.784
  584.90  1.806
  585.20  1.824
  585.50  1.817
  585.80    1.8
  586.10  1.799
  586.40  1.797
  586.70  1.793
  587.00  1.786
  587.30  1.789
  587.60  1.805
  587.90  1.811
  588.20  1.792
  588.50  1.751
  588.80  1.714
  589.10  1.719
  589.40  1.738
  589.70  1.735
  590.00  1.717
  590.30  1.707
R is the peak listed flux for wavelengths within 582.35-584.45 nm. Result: 1.83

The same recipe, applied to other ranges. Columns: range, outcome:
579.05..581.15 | 1.952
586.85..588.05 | 1.811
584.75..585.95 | 1.824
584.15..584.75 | 1.788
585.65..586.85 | 1.8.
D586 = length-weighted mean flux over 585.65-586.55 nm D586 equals 1.8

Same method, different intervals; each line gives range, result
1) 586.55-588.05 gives 1.8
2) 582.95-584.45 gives 1.8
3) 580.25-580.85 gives 1.93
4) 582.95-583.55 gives 1.8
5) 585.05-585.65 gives 1.82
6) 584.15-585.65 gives 1.8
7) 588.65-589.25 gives 1.72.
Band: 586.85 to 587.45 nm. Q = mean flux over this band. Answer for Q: 1.79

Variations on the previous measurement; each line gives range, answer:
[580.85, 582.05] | 1.88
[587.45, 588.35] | 1.8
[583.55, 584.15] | 1.82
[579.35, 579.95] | 1.8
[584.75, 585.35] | 1.81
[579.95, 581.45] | 1.9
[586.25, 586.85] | 1.79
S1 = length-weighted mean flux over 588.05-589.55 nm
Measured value 1.74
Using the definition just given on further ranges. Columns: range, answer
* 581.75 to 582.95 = 1.84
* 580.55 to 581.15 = 1.94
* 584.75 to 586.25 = 1.81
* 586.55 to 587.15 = 1.79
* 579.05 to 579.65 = 1.83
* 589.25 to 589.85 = 1.74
